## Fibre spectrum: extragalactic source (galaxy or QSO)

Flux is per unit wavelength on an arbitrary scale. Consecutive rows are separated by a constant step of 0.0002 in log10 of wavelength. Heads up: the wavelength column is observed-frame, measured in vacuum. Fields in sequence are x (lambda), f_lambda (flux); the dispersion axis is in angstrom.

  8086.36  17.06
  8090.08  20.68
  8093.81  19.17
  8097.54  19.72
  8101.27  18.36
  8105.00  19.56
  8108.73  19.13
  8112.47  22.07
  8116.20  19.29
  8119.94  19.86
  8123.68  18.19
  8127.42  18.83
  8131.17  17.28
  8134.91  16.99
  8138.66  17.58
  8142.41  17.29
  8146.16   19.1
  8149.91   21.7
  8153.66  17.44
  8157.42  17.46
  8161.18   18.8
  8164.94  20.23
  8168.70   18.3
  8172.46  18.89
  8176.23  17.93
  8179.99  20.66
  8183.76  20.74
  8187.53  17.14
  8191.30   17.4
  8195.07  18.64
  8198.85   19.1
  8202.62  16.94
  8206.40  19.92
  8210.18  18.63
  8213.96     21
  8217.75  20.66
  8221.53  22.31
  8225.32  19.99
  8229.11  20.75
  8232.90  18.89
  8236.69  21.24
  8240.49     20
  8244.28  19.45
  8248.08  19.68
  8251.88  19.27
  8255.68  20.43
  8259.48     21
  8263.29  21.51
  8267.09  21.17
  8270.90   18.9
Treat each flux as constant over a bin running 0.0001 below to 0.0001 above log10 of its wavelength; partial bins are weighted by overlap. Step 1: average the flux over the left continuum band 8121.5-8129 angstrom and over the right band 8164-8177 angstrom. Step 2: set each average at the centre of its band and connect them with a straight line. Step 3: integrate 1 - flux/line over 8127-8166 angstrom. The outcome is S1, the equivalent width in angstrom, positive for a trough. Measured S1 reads 0.6 angstrom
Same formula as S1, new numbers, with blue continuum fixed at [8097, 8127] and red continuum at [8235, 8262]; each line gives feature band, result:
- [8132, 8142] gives 1.2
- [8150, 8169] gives 0.9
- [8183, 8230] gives 1.3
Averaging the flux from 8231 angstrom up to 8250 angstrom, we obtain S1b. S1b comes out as 19.9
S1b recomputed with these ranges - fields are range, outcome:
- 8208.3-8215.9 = 19.8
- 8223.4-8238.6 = 20.2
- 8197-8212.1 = 18.7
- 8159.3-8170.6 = 19.1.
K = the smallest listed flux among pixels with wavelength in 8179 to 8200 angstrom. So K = 17.14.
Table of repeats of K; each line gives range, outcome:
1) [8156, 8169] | 17.46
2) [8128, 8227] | 16.94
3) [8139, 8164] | 17.29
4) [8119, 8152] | 16.99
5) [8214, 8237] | 18.89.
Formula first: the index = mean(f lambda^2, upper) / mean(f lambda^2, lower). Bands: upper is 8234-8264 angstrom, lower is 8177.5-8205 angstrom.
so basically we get 1.10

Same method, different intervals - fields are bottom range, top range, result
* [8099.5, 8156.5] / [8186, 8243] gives 1.06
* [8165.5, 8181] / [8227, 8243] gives 1.08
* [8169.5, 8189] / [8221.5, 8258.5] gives 1.07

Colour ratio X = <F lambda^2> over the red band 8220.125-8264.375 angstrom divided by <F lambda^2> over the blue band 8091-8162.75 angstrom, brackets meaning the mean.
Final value 1.11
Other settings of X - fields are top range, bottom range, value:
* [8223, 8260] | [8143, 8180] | 1.08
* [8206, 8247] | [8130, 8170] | 1.12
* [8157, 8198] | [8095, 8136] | 1.00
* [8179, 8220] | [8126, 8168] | 1.05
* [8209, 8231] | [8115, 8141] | 1.16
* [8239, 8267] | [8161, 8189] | 1.08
